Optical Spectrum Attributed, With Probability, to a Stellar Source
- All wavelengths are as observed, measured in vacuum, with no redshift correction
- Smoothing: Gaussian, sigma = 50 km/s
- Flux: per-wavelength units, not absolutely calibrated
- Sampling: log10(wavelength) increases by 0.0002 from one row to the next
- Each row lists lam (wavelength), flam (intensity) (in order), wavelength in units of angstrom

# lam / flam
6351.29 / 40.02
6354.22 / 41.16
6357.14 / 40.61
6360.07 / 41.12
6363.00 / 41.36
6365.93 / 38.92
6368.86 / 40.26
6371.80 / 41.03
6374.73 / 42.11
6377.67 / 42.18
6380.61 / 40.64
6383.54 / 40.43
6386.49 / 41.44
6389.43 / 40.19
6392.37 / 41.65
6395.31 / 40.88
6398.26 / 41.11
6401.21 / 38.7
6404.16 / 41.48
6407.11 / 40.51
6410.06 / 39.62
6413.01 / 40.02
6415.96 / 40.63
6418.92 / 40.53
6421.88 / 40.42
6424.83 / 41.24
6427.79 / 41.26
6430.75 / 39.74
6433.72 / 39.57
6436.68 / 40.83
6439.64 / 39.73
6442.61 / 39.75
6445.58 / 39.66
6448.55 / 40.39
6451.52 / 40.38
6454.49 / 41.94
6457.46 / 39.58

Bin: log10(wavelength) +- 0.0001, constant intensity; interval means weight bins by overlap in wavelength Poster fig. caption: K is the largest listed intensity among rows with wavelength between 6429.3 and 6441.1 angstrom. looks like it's 40.83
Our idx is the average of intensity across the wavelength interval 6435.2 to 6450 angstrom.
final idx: 40.1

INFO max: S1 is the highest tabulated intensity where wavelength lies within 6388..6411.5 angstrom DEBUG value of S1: 41.65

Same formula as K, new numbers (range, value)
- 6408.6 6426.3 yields 41.24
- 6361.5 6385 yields 42.18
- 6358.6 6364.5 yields 41.36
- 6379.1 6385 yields 40.64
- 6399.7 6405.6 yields 41.48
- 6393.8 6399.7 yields 41.11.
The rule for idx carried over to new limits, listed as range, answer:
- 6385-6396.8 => 41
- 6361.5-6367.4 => 40.2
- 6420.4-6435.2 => 40.4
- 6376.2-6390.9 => 41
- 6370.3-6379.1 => 41.7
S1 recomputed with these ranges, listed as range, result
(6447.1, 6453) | 40.39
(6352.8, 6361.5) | 41.16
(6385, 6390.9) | 41.44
